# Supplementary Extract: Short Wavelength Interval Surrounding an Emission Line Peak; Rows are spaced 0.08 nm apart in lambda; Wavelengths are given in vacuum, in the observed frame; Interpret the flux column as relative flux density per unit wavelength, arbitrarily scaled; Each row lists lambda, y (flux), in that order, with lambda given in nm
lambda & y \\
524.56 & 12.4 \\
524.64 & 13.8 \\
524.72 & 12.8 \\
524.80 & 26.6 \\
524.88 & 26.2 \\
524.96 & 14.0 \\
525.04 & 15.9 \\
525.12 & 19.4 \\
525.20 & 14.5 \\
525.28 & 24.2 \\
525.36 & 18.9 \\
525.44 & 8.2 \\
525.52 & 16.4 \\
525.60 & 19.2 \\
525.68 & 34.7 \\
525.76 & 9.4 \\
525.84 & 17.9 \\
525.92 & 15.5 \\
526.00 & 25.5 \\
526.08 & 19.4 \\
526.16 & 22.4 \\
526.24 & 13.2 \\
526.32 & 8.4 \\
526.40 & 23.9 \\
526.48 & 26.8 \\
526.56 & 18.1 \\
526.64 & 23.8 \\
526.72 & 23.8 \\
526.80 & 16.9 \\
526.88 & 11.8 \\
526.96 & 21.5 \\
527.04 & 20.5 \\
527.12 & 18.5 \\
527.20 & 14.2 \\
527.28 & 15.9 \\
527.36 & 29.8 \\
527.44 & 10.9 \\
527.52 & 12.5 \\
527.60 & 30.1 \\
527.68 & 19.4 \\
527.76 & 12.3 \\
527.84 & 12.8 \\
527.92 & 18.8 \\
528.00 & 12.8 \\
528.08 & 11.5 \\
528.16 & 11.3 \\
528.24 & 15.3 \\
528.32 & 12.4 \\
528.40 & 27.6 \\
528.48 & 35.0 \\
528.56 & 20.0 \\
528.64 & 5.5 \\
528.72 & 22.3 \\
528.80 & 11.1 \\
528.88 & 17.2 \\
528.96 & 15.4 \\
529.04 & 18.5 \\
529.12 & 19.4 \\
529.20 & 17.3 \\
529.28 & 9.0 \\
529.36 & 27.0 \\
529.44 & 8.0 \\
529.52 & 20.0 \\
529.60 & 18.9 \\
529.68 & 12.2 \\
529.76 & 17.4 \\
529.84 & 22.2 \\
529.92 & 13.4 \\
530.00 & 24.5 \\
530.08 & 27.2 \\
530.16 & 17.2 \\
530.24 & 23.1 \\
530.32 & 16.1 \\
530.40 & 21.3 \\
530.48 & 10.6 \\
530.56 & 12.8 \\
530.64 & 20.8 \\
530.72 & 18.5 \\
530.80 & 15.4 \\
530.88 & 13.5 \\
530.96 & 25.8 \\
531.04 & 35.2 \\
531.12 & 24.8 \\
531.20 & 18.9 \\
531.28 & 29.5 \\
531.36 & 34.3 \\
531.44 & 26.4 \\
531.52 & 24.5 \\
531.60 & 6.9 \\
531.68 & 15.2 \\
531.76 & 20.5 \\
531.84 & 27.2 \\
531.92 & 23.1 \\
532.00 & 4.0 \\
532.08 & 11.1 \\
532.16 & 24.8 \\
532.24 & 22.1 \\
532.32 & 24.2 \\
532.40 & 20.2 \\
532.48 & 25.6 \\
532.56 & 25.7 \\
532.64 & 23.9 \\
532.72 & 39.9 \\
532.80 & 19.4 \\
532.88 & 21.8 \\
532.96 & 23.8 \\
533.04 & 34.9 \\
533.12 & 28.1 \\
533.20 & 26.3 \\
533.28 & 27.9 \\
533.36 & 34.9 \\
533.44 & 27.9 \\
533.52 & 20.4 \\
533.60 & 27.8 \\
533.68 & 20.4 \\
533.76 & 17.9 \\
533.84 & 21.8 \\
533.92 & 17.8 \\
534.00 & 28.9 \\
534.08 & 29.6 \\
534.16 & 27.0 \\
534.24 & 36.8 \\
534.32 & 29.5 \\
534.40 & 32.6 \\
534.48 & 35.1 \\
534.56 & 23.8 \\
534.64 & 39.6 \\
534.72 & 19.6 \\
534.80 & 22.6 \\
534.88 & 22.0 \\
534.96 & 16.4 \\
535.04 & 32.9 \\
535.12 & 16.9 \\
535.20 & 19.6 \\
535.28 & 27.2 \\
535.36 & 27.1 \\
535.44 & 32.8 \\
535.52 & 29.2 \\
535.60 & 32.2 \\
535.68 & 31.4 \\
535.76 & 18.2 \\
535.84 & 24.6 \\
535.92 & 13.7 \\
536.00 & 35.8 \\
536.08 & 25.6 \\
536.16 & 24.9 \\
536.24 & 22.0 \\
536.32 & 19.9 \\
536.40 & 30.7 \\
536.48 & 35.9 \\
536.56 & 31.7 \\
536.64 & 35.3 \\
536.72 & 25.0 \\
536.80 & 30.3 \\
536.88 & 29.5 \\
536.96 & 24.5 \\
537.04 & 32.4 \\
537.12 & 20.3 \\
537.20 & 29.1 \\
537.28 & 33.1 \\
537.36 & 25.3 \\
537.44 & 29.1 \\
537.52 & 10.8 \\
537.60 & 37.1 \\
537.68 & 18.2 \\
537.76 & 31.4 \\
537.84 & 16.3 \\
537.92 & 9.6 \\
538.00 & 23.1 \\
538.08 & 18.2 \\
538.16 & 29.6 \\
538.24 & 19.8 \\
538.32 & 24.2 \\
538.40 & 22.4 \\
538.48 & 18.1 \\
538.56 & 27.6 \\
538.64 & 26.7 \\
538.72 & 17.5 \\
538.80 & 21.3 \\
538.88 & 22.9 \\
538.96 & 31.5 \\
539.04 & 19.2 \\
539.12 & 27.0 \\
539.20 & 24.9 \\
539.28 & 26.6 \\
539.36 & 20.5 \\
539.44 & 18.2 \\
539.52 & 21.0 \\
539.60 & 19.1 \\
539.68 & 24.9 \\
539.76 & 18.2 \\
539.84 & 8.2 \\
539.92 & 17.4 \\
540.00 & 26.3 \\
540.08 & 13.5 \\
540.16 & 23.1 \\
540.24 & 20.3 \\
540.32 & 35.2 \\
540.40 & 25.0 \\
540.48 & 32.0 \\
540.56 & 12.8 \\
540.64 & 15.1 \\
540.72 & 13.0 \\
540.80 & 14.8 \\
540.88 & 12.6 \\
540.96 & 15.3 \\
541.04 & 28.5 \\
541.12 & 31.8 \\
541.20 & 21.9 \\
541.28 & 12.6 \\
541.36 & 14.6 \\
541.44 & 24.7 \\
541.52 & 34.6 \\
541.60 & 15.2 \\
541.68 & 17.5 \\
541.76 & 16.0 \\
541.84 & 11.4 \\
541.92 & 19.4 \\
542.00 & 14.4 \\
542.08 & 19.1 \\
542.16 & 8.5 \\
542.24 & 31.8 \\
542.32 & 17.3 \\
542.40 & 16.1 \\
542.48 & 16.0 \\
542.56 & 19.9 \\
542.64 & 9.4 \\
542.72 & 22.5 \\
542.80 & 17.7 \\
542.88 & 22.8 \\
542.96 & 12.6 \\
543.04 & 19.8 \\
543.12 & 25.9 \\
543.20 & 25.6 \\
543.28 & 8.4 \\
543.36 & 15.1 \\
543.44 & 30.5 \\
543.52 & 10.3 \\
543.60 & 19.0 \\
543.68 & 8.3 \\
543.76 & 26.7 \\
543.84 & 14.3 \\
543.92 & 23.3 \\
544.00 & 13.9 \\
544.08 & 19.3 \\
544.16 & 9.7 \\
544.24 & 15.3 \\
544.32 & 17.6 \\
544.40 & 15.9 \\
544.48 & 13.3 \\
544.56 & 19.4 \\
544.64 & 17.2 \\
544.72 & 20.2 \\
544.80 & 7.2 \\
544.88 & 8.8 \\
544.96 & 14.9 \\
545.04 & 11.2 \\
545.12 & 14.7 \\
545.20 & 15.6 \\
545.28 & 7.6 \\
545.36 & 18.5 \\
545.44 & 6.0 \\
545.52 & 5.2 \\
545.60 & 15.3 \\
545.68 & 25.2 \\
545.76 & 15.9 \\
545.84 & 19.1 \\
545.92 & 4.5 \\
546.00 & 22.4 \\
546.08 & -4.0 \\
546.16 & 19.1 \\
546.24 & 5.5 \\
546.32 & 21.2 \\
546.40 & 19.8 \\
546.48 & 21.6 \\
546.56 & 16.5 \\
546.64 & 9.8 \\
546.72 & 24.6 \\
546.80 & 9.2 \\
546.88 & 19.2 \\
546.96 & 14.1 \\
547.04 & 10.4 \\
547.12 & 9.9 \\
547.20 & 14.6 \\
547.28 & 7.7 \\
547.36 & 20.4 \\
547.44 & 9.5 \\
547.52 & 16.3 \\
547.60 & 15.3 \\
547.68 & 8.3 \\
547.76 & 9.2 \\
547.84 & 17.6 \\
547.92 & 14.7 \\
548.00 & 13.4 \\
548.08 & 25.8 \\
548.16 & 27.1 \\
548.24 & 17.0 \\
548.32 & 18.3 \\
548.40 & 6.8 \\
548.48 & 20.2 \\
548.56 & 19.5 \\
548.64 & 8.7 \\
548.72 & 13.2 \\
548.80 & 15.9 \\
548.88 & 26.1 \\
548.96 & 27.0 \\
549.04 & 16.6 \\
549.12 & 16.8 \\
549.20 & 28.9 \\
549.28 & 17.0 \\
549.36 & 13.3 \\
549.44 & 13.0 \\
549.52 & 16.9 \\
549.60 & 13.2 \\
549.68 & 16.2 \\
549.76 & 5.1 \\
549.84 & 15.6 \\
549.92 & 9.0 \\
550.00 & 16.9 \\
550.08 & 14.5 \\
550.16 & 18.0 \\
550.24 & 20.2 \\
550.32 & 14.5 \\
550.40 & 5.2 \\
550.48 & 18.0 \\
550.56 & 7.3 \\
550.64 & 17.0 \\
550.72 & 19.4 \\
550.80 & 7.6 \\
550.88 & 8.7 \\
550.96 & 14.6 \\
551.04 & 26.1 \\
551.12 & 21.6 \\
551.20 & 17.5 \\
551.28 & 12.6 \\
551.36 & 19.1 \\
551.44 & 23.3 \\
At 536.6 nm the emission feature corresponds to C III] 1909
